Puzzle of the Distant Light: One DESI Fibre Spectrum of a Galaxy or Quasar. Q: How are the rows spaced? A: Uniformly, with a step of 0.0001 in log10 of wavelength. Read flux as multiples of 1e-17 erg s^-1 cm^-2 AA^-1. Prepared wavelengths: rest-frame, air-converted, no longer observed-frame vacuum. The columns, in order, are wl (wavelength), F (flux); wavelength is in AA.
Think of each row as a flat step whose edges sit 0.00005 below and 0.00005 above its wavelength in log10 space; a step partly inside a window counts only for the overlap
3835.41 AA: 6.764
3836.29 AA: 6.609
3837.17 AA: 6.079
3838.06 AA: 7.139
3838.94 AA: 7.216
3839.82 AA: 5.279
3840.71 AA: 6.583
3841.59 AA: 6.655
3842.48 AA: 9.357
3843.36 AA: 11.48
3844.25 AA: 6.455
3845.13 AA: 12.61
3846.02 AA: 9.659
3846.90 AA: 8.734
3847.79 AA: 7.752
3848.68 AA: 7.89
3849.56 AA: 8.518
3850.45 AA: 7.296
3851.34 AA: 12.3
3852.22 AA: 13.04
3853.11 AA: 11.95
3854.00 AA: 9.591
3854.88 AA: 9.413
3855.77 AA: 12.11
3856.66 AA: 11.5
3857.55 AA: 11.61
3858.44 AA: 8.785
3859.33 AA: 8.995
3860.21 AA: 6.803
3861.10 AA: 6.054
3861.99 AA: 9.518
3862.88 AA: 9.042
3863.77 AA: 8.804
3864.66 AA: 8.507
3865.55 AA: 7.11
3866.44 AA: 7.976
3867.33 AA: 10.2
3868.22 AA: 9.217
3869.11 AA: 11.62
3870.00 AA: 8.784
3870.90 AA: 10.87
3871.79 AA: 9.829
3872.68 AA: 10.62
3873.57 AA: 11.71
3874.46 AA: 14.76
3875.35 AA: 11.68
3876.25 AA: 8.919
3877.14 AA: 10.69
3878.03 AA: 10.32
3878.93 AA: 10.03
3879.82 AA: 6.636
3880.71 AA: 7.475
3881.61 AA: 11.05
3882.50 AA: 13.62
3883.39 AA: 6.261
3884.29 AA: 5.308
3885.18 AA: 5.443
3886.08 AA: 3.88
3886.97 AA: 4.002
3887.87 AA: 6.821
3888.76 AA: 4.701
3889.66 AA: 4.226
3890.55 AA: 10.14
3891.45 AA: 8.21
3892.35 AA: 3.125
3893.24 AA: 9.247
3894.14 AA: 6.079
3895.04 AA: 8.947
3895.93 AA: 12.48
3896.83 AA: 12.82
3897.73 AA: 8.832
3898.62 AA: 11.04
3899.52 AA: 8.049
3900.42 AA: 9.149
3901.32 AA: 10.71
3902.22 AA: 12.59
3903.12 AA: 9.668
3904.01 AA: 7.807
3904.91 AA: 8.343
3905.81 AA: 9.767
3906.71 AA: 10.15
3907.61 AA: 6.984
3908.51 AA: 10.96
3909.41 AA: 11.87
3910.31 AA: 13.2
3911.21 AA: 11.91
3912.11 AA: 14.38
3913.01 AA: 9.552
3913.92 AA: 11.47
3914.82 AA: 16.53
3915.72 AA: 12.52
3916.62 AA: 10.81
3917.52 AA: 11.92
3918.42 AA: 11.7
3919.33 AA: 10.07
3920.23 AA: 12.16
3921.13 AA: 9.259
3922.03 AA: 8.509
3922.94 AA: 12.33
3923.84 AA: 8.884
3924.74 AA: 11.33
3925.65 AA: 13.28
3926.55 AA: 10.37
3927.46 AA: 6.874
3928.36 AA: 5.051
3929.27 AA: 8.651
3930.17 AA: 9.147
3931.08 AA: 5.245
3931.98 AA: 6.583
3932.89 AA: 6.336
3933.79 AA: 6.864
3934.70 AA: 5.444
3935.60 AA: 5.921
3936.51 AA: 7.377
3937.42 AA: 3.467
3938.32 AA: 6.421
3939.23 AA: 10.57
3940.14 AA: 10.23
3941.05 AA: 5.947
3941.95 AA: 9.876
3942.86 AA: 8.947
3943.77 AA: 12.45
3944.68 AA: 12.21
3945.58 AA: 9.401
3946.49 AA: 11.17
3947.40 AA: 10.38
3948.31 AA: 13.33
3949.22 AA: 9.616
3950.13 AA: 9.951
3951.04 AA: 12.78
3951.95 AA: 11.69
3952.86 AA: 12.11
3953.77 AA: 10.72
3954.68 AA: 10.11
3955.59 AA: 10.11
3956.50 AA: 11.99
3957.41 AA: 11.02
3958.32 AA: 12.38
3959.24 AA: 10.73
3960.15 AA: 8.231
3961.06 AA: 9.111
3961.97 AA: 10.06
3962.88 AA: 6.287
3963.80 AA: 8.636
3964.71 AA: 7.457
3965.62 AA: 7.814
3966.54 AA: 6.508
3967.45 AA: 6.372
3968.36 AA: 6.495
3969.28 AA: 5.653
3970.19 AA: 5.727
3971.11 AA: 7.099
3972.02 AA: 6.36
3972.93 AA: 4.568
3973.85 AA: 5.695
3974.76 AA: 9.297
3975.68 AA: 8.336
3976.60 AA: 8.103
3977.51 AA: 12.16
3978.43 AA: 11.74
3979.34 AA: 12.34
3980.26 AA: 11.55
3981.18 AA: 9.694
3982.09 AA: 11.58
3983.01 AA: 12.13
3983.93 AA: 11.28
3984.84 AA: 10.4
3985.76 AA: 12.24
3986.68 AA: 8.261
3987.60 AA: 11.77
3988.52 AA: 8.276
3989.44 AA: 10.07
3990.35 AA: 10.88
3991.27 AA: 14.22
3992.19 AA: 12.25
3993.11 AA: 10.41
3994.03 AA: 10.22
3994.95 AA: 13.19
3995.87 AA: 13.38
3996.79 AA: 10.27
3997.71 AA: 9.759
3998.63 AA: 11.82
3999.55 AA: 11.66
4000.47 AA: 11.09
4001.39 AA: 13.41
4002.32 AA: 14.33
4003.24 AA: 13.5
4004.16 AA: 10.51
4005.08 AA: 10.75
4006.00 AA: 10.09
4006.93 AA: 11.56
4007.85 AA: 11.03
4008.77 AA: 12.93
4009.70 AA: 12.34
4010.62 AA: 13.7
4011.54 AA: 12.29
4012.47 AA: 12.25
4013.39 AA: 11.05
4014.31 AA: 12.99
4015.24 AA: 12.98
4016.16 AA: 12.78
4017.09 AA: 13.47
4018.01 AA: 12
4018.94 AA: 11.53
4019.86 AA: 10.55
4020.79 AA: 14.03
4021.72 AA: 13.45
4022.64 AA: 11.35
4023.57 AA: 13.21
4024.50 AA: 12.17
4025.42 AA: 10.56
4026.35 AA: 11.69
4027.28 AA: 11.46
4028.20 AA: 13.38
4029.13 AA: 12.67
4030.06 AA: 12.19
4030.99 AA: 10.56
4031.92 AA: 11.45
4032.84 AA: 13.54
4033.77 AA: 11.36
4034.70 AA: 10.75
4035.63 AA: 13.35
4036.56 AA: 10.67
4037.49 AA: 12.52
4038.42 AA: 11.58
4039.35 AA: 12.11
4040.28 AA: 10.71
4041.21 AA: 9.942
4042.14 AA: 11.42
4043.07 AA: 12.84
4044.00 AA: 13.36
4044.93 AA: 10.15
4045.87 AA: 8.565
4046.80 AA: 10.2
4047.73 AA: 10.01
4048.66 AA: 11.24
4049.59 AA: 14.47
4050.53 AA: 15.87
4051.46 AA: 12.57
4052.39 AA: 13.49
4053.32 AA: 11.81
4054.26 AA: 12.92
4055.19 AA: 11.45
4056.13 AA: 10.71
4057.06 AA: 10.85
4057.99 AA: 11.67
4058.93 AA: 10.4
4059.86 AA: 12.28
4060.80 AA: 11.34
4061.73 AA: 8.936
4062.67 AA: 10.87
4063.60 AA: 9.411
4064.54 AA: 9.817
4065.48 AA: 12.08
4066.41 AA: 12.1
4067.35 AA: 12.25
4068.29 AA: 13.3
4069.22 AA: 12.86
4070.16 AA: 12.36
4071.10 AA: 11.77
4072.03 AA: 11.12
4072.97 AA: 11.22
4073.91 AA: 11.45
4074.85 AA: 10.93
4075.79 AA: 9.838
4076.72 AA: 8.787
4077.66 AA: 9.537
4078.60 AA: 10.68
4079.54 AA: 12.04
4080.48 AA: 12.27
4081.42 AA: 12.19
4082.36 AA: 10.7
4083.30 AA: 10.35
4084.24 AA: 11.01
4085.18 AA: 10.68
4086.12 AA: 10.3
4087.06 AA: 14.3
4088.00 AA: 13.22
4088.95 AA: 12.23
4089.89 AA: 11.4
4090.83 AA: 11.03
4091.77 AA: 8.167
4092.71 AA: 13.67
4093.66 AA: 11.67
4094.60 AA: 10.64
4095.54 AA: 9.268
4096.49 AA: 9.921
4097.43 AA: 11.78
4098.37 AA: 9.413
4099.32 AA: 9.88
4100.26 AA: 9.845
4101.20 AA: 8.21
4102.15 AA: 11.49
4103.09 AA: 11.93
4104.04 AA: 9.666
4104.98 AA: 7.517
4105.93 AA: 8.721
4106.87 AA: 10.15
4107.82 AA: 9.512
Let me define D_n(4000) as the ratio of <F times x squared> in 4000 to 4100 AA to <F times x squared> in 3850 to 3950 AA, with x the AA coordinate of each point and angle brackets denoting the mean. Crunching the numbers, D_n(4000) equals 1.33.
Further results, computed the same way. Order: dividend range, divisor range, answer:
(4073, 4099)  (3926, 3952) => 1.36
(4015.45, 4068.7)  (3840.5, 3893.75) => 1.44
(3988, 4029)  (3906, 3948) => 1.29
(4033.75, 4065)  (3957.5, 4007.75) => 1.19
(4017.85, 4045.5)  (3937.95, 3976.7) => 1.35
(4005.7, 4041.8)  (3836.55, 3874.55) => 1.42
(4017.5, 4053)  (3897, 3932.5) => 1.24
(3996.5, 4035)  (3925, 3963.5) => 1.35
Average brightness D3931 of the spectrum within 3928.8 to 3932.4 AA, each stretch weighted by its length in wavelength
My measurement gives 7.41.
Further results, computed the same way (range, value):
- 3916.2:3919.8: 11.1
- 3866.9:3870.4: 9.98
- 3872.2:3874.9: 12.3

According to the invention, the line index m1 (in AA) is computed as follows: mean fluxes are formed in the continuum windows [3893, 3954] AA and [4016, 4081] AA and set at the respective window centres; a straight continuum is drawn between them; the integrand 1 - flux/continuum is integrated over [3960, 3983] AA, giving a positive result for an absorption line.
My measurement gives 4.81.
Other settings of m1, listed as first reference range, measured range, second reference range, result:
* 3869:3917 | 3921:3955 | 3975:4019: 4.1 AA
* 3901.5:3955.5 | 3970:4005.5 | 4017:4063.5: 1.1 AA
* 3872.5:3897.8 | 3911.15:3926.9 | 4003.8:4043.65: -3.6 AA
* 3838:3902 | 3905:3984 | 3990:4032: 7.5 AA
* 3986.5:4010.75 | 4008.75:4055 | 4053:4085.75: -2.8 AA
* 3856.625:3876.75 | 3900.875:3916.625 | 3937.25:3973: -2.7 AA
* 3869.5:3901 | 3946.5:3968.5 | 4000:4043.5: 1.4 AA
